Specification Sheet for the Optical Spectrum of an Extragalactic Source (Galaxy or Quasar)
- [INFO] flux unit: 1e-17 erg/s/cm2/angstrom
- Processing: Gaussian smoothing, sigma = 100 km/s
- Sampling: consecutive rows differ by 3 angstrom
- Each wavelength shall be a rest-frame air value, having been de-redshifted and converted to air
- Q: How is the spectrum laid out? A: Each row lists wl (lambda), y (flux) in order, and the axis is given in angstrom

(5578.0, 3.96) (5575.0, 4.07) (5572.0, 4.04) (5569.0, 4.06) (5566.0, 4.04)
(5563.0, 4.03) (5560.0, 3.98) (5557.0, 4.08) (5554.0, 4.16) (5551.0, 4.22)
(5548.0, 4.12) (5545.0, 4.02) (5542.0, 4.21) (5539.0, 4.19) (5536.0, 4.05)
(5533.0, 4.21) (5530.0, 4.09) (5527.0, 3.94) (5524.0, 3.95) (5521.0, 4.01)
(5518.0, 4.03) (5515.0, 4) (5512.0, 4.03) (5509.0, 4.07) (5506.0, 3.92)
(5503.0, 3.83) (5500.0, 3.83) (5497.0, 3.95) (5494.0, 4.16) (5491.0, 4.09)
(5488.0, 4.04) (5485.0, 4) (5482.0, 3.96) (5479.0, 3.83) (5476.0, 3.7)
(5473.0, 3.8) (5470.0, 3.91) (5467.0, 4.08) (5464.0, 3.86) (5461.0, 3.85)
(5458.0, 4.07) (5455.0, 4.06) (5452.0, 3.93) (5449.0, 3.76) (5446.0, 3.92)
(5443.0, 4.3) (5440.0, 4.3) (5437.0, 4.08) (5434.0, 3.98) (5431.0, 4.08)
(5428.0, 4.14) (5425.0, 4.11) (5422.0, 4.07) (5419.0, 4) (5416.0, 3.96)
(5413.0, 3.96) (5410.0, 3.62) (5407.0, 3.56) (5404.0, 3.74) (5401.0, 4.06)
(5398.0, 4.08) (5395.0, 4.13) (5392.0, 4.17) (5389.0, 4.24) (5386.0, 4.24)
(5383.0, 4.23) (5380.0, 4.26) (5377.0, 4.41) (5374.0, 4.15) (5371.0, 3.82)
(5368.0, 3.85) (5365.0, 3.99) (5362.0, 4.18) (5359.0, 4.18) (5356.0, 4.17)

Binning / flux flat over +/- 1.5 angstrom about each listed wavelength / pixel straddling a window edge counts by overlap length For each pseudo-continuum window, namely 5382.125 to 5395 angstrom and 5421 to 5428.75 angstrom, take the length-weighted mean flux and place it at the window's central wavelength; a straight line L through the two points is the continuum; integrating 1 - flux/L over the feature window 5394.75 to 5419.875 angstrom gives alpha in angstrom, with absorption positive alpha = 1.6 angstrom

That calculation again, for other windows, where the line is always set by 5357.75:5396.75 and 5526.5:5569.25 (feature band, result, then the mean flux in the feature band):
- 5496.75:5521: 0.87 angstrom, 3.96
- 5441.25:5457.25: 0.47 angstrom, 4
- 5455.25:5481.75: 1.41 angstrom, 3.9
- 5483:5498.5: 0.25 angstrom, 4.05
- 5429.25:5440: 0.11 angstrom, 4.08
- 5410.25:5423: 0.54 angstrom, 3.96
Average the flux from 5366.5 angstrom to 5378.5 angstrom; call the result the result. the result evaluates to 4.06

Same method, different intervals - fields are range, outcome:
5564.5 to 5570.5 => 4.05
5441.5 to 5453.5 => 3.98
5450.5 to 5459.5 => 4.02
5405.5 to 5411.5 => 3.59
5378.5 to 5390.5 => 4.24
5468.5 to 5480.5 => 3.81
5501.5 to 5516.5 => 3.97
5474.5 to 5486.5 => 3.87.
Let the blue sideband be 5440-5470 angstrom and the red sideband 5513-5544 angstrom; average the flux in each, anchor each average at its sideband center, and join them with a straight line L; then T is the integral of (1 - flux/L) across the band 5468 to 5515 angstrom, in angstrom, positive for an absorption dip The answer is 0.99 angstrom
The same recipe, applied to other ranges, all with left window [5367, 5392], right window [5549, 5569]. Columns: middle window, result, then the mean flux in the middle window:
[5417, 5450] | 0.5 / 4.07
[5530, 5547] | -0.2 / 4.13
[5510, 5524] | 0.3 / 4.01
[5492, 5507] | 0.6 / 3.94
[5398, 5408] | 0.7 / 3.84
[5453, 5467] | 0.5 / 3.97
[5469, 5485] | 1.0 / 3.85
